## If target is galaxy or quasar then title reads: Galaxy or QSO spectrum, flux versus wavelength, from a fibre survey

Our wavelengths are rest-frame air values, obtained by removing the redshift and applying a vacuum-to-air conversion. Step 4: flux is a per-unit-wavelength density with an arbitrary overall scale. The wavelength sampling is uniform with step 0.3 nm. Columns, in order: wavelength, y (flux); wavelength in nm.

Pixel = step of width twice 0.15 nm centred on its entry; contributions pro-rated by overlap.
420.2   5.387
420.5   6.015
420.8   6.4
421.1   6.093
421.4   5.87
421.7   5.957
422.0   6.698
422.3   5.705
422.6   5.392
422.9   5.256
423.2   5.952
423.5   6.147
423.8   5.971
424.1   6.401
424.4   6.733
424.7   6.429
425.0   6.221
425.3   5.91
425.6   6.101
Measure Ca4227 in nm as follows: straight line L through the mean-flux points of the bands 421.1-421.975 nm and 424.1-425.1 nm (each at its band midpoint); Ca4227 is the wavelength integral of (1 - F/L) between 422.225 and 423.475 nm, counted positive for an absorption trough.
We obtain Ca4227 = 0.12 nm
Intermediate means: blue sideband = 6.06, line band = 5.63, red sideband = 6.46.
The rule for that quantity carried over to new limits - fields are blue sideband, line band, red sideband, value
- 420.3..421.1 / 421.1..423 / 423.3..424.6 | 0.108 nm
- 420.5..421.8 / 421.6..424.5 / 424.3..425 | 0.135 nm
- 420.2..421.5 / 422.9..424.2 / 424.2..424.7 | 0.092 nm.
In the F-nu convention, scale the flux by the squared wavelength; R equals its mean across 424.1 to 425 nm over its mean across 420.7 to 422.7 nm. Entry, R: 1.09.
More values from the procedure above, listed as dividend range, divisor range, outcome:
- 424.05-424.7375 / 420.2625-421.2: 1.09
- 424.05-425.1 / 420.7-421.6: 1.08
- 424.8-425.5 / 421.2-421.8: 1.05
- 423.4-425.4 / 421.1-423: 1.08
